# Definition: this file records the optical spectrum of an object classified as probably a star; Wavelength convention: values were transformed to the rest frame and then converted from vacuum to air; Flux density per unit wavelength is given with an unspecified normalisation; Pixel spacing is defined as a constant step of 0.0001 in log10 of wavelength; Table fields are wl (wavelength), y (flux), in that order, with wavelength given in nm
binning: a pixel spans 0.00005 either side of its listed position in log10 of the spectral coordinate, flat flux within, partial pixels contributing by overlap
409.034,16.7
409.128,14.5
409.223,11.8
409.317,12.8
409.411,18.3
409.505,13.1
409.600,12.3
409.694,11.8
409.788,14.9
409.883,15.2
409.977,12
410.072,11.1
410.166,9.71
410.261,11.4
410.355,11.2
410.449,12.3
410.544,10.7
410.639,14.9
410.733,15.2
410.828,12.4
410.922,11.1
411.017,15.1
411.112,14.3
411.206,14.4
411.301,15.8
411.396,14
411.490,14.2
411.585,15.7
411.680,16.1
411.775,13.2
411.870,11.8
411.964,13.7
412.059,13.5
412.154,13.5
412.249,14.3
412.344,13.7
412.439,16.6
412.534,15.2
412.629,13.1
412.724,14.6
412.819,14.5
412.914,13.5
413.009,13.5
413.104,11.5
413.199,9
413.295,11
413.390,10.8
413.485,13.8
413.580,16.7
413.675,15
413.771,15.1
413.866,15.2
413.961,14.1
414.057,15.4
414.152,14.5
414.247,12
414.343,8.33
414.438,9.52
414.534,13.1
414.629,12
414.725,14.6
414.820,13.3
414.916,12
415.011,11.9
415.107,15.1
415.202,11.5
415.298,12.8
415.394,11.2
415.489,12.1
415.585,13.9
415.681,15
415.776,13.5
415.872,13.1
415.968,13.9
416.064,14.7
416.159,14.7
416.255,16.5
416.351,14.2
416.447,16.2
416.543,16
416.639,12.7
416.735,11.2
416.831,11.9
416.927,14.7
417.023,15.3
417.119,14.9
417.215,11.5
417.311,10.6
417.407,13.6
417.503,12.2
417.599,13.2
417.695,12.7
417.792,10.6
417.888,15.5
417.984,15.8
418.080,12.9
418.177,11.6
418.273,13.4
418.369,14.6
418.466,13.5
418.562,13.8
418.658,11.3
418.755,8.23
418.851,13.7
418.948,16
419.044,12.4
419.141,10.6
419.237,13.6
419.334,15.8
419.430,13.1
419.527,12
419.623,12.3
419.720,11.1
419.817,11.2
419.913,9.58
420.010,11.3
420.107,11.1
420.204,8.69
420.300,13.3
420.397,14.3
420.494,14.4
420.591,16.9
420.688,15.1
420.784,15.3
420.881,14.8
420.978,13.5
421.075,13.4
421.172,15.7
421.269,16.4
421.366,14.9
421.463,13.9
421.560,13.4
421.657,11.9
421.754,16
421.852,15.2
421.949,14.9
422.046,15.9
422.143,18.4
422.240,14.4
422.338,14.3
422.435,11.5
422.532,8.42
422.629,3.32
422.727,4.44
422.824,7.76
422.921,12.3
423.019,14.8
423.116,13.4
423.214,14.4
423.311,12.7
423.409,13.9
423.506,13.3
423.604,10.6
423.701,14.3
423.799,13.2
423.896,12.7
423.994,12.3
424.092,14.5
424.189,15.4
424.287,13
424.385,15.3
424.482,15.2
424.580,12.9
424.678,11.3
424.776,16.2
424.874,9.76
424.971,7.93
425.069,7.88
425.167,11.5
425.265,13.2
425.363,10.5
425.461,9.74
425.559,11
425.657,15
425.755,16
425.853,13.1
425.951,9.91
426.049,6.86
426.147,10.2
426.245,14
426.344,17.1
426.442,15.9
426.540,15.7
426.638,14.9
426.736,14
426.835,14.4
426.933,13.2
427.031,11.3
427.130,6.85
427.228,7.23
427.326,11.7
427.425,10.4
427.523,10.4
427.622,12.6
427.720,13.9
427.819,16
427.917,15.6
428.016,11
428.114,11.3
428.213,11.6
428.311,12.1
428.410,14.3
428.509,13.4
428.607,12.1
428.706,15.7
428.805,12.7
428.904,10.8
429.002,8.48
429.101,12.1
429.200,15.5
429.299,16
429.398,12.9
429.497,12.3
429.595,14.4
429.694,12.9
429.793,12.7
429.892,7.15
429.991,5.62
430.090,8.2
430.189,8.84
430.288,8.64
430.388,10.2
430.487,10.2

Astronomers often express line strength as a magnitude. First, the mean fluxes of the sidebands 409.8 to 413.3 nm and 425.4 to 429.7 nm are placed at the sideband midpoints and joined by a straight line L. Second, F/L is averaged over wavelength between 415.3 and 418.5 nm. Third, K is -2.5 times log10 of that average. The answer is -0.03 mag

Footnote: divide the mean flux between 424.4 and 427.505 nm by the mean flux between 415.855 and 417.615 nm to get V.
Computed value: 0.9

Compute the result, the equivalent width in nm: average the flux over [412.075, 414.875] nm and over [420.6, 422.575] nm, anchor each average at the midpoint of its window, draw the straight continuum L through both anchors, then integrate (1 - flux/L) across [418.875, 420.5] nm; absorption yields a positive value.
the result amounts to 0.21 nm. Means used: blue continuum 13.4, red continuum 14.4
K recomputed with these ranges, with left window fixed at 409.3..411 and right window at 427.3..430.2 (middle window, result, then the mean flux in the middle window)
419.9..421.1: -0.07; 13.3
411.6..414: -0.08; 13.7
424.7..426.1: 0.09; 11.3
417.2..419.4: -0.04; 12.9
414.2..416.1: 0.00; 12.7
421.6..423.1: 0.01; 12.3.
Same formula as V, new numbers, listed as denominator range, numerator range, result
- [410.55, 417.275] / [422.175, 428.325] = 0.90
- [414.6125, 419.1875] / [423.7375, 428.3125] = 0.94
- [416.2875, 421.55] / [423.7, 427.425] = 0.94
